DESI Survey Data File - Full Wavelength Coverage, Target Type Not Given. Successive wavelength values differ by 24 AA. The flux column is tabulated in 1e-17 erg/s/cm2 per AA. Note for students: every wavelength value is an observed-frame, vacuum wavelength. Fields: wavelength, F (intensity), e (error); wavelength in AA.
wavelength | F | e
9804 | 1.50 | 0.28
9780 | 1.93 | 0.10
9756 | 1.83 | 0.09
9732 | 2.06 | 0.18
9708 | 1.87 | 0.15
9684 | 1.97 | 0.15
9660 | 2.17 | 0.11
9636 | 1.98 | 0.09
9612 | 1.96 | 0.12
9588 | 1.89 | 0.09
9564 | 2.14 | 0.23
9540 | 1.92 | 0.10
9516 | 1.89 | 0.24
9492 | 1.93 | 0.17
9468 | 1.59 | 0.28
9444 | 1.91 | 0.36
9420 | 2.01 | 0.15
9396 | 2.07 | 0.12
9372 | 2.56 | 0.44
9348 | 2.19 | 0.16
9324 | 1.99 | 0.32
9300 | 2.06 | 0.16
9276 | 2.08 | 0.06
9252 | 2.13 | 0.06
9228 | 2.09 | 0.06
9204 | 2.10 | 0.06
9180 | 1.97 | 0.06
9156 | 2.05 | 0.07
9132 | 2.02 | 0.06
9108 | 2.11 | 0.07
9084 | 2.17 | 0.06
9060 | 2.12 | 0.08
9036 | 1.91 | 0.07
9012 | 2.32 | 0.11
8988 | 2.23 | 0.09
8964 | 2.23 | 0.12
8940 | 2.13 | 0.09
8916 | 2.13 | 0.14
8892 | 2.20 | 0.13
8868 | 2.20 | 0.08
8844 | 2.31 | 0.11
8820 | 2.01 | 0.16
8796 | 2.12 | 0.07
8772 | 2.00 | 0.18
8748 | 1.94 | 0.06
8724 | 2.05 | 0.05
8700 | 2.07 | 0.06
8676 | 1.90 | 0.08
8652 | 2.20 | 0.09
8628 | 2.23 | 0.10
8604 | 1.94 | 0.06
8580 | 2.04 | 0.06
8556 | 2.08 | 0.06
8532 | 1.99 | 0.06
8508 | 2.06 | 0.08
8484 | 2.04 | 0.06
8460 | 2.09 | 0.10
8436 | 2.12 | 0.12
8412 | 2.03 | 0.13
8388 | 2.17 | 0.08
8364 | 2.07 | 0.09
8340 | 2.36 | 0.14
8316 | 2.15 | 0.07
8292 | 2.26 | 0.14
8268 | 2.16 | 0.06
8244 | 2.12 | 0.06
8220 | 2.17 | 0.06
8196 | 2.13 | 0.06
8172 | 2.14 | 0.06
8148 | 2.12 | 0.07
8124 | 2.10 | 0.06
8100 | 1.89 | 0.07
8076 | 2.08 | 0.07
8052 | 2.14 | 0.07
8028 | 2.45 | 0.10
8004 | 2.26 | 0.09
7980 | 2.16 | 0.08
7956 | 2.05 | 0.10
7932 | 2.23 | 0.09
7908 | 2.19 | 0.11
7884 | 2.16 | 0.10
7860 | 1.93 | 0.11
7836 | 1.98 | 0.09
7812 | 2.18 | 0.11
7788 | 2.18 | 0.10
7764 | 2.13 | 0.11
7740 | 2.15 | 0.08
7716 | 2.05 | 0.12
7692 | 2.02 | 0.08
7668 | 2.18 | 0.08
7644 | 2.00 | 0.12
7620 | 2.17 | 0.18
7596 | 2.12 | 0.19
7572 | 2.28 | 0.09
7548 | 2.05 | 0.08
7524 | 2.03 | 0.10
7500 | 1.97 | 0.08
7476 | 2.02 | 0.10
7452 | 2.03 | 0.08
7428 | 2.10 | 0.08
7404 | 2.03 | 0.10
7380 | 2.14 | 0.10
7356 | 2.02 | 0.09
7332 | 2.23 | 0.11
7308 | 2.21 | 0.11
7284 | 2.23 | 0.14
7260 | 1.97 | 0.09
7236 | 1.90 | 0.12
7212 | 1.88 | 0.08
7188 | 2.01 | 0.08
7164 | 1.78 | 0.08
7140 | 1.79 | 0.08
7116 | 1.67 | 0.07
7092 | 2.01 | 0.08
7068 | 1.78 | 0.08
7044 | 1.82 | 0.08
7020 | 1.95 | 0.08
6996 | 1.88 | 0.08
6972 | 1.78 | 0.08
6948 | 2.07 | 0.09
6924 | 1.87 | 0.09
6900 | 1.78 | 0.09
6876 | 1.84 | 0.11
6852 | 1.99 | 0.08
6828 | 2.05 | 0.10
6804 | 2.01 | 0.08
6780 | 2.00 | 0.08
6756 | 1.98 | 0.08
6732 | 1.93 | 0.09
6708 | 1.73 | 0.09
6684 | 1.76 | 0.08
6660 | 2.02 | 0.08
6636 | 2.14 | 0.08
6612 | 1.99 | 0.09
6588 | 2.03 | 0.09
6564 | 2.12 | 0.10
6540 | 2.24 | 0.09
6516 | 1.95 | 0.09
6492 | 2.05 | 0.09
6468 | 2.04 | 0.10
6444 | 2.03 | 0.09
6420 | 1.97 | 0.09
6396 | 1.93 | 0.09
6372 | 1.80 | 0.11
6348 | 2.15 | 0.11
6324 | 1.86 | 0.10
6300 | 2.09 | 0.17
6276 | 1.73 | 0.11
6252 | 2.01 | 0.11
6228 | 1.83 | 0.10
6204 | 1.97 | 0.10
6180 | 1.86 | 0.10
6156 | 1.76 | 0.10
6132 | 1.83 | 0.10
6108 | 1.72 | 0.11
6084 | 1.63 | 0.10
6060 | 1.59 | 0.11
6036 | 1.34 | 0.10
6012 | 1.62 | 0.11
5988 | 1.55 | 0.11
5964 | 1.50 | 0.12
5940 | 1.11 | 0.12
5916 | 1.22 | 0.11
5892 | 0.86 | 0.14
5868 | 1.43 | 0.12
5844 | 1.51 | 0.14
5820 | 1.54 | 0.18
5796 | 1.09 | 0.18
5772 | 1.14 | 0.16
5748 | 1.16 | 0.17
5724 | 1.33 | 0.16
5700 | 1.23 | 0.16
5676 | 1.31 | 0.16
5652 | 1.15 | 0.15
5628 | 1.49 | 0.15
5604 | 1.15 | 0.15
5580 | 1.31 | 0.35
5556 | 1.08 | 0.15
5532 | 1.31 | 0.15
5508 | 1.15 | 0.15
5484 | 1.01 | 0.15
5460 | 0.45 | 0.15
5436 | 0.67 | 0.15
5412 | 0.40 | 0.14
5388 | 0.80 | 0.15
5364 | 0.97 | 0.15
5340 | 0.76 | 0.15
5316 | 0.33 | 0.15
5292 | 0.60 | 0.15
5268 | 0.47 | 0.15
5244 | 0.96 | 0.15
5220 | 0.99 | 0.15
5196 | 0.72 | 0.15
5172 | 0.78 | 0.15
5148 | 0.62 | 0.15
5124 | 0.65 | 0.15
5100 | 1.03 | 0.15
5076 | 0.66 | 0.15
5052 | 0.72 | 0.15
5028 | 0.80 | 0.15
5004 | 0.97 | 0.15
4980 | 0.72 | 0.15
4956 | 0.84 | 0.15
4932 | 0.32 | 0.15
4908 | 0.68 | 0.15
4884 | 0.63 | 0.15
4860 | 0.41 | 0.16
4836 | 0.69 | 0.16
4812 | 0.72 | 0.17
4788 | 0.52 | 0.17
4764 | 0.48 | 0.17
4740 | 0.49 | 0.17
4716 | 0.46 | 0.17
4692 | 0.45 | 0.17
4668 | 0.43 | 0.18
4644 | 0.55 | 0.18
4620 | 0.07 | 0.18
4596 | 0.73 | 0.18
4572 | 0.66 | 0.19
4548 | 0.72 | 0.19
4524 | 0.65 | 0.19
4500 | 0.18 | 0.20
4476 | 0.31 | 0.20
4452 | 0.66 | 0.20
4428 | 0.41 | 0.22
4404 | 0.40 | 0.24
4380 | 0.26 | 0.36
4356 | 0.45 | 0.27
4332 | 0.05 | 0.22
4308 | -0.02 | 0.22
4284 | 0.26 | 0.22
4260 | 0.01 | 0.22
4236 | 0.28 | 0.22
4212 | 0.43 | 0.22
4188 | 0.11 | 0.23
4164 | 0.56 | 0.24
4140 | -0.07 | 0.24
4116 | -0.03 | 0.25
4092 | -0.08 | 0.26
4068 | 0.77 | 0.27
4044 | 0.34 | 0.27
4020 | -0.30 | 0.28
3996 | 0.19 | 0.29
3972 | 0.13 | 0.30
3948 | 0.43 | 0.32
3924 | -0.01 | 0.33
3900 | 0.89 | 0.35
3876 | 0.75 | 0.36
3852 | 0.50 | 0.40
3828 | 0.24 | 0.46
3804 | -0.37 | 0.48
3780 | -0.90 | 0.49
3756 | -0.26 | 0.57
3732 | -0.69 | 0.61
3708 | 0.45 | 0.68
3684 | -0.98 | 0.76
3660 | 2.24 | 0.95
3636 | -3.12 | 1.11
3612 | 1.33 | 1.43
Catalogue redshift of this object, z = 0.375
